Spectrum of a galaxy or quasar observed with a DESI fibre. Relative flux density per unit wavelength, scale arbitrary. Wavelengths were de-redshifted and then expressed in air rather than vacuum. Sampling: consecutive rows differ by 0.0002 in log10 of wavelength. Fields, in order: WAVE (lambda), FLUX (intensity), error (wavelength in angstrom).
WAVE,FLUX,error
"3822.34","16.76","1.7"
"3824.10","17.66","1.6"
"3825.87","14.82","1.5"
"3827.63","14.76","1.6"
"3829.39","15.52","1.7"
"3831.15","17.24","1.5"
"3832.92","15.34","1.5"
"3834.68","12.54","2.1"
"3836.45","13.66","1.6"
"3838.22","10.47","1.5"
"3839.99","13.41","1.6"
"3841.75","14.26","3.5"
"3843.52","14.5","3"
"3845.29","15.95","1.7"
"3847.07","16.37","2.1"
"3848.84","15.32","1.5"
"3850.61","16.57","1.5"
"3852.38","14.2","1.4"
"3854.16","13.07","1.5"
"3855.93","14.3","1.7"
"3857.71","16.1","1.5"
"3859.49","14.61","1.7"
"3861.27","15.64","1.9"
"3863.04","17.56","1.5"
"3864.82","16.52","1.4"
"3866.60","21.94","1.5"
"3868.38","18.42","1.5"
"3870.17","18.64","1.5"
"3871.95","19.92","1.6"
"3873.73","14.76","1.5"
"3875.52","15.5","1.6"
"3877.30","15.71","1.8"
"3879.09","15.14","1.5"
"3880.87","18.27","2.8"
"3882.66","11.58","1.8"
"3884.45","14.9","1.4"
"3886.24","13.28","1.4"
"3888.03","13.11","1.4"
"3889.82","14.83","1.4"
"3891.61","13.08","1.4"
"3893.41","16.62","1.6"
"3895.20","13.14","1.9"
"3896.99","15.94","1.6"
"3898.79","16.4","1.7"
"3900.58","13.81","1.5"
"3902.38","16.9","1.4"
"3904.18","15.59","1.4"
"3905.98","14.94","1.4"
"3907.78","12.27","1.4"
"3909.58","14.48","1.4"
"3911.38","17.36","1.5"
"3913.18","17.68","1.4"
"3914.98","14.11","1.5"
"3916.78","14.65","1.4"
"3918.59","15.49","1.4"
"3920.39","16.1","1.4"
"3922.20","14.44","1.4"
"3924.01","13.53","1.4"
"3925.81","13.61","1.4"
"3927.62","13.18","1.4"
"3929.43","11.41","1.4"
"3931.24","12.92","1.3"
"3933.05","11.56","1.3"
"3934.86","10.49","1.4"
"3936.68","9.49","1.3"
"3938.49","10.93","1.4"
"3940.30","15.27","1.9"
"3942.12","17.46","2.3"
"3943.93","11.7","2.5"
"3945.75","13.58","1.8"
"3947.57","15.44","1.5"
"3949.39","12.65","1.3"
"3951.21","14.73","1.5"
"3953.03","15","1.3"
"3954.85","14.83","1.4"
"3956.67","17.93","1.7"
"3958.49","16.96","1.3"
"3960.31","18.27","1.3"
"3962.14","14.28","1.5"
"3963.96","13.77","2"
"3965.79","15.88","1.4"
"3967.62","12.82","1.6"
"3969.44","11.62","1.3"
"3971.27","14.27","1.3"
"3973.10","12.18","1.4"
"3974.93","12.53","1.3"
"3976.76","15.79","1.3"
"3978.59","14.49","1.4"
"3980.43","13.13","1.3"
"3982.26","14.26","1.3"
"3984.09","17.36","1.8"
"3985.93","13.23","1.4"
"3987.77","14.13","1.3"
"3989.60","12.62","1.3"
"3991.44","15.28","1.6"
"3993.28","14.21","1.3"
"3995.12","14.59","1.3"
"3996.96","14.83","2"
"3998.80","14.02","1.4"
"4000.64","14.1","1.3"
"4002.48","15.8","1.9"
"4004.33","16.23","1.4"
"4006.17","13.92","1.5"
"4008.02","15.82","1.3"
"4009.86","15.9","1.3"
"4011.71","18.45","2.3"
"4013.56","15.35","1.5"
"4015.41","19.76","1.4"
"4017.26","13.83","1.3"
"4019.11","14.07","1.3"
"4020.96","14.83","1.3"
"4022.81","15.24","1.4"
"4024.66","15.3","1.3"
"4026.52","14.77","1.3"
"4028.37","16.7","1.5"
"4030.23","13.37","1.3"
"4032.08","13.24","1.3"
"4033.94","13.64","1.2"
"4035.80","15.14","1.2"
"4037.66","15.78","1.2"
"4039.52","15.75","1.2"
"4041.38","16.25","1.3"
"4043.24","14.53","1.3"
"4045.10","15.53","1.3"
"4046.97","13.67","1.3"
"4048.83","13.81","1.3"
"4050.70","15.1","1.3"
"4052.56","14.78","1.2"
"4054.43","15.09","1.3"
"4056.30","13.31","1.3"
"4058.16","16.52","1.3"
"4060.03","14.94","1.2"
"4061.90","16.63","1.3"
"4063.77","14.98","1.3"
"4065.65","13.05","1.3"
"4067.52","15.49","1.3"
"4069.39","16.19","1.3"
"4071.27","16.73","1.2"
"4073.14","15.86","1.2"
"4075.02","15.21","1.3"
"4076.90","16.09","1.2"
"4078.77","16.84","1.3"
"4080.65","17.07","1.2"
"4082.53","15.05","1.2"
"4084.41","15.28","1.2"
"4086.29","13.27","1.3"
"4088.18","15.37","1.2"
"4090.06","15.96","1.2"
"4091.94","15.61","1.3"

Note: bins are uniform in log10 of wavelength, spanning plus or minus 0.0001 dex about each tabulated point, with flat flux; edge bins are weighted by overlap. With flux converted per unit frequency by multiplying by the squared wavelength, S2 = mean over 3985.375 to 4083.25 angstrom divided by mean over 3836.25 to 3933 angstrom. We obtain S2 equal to 1.1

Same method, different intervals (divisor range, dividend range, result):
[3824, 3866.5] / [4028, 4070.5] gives 1.10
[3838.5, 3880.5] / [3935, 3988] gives 0.94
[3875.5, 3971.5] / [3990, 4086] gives 1.12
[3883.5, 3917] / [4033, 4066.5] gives 1.08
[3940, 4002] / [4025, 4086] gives 1.09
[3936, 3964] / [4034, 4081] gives 1.11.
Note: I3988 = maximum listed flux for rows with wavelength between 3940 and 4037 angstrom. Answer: 19.76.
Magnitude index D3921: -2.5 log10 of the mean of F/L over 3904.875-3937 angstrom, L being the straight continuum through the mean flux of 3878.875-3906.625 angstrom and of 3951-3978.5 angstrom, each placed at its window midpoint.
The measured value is 0.07 mag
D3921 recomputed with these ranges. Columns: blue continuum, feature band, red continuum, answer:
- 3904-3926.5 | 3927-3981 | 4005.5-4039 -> 0.09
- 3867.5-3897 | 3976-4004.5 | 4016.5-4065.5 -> 0.03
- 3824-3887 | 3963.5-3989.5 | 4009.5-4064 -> 0.10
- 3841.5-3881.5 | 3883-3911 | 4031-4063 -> 0.10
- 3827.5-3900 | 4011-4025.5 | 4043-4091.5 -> -0.04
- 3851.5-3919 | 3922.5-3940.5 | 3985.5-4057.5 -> 0.25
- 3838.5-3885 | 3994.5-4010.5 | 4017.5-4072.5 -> 0.01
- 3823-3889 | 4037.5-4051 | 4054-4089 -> 0.03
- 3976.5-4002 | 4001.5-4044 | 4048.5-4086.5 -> -0.04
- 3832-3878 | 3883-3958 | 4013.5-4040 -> 0.08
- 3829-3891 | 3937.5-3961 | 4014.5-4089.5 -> 0.03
